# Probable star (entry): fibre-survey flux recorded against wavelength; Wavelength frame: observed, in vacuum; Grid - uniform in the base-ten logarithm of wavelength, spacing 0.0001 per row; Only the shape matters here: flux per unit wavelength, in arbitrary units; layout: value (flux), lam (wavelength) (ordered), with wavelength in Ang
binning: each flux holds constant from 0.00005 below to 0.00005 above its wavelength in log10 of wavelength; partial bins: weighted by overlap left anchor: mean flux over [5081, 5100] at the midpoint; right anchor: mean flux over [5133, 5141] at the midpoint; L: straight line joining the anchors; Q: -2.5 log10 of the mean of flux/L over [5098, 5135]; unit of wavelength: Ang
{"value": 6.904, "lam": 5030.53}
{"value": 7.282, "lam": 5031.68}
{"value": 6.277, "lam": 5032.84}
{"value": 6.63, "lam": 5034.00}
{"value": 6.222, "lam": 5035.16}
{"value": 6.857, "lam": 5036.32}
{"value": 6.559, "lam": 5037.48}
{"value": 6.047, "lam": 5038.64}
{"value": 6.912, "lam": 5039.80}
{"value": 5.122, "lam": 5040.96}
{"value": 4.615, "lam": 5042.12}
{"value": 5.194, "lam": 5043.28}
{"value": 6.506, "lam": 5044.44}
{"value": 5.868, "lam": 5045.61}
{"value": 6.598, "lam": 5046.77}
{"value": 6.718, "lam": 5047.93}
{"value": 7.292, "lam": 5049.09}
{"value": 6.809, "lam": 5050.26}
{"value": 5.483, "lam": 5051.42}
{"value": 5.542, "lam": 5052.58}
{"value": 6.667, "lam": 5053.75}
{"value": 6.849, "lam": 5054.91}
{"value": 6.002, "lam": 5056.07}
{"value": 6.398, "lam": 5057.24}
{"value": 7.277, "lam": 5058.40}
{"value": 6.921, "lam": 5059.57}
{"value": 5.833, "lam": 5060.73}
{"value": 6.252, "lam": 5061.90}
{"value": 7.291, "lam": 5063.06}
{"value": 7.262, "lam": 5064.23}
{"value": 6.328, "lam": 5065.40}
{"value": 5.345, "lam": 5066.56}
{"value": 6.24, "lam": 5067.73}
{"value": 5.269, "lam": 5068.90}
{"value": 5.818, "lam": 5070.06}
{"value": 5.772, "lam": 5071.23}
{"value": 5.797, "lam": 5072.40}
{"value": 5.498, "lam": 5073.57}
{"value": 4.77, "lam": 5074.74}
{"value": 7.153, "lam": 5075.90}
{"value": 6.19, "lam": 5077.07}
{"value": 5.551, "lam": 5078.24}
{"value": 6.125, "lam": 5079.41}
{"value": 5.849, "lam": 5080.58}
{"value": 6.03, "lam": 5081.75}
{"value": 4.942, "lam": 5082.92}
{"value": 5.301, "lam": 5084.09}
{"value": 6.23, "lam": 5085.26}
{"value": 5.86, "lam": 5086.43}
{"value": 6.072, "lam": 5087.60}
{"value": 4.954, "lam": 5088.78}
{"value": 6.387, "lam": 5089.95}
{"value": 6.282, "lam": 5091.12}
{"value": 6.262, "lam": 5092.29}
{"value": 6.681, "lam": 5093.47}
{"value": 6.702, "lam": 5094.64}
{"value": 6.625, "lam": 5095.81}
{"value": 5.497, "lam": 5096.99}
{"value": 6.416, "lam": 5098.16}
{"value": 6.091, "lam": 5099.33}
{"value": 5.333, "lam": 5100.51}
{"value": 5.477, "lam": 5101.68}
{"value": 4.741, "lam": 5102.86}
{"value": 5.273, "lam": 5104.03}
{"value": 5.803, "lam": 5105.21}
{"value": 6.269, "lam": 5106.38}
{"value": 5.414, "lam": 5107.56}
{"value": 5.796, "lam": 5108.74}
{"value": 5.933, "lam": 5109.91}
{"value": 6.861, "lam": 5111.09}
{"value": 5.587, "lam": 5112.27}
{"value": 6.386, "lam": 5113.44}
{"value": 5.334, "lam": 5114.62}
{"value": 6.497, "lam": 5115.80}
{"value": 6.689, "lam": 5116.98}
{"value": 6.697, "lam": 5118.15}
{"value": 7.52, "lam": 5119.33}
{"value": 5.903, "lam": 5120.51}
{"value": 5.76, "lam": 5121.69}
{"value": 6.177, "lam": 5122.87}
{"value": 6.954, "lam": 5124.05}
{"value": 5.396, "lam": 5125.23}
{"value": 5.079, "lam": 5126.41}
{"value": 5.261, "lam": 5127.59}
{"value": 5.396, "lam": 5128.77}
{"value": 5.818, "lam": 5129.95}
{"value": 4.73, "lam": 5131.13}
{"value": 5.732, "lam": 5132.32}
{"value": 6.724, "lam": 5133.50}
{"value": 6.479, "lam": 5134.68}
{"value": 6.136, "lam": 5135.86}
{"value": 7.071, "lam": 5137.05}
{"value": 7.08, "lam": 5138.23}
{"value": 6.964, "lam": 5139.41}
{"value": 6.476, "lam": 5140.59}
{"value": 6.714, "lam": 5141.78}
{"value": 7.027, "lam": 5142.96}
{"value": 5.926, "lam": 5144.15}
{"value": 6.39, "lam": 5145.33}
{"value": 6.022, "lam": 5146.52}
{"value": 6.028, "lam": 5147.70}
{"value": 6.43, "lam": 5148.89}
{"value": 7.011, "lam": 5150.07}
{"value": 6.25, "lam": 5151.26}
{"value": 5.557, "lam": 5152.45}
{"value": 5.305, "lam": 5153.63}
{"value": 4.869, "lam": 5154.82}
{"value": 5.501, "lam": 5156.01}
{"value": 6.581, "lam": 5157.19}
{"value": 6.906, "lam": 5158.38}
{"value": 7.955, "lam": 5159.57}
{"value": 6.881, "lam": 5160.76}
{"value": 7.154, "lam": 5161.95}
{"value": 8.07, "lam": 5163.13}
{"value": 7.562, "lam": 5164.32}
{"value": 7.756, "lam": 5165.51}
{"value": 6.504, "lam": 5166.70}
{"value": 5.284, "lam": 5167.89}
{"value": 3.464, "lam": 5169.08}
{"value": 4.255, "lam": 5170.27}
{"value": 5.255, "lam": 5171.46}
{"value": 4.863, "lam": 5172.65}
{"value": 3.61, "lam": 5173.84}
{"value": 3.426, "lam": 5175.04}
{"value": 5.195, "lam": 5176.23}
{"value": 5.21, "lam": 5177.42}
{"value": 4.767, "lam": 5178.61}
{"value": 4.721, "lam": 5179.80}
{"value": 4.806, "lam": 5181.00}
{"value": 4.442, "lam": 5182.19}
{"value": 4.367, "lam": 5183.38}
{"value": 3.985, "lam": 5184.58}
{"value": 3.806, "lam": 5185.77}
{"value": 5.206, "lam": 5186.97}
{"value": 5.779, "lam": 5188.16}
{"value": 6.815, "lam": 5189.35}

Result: 0.09 mag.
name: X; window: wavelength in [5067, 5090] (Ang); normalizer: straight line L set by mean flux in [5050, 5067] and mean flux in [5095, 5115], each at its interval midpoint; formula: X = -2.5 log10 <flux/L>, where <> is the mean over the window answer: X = 0.07 mag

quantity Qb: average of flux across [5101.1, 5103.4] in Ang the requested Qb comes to 5.1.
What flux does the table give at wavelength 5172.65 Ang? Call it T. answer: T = 4.863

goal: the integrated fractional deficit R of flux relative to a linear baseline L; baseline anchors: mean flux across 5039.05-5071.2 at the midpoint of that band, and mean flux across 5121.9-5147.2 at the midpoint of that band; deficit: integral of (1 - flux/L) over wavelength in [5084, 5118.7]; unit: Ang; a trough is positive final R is 1.1 Ang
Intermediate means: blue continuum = 6.23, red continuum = 6.16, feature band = 5.99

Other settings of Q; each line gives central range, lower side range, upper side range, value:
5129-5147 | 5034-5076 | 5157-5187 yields -0.121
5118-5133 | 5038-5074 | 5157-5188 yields -0.020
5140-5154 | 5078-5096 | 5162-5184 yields -0.149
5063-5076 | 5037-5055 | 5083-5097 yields 0.026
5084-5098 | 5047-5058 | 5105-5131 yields 0.013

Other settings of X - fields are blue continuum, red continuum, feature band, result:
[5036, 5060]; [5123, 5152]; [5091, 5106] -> 0.06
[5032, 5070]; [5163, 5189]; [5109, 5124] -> -0.12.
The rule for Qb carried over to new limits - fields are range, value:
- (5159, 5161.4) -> 7.4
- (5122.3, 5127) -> 5.9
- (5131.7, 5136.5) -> 6.26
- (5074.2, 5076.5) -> 6.01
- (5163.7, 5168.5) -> 6.77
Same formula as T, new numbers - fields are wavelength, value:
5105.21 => 5.803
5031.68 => 7.282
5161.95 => 7.154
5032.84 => 6.277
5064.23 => 7.262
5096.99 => 5.497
